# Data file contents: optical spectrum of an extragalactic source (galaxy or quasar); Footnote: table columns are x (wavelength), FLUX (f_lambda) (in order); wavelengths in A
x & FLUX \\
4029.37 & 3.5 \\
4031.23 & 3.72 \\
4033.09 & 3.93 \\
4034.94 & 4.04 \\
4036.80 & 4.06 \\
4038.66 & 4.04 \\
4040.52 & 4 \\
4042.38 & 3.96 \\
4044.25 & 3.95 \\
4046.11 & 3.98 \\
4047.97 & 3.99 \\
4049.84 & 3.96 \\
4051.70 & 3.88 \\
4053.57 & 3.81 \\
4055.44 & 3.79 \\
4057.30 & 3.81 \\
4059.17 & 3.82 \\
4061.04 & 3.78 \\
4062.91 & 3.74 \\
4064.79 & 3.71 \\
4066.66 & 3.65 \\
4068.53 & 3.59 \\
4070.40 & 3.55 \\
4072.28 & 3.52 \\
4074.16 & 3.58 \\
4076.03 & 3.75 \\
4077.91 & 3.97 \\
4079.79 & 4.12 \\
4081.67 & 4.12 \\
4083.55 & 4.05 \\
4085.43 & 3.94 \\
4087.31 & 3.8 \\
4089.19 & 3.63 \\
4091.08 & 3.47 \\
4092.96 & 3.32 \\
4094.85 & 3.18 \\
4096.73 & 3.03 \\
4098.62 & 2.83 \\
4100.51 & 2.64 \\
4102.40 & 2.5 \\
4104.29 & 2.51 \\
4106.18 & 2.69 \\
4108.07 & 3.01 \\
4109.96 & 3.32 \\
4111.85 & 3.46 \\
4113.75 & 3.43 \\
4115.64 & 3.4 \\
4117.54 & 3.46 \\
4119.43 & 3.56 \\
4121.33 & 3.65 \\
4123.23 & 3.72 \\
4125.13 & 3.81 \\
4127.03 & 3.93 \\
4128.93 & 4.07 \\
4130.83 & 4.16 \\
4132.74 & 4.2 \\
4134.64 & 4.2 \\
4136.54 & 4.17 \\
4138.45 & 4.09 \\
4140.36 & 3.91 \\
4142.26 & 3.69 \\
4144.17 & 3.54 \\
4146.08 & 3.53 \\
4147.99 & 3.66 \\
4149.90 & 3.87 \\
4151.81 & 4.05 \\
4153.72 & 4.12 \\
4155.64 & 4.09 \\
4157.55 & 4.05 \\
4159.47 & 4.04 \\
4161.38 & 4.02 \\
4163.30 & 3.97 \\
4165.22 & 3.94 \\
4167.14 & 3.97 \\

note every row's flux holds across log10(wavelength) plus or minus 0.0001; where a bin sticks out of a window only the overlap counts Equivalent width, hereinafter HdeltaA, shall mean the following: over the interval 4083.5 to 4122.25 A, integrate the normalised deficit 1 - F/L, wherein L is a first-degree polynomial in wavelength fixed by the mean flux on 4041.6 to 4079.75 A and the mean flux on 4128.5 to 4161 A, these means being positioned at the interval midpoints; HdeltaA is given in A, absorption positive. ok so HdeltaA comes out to 6.2 A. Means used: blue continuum 3.8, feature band 3.26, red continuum 3.97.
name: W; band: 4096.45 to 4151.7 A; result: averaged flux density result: 3.53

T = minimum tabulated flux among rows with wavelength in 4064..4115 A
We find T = 2.5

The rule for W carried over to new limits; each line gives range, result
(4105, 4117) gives 3.21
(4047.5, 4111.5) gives 3.53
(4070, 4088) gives 3.85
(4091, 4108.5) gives 2.89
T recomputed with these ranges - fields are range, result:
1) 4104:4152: 2.51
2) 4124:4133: 3.81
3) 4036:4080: 3.52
